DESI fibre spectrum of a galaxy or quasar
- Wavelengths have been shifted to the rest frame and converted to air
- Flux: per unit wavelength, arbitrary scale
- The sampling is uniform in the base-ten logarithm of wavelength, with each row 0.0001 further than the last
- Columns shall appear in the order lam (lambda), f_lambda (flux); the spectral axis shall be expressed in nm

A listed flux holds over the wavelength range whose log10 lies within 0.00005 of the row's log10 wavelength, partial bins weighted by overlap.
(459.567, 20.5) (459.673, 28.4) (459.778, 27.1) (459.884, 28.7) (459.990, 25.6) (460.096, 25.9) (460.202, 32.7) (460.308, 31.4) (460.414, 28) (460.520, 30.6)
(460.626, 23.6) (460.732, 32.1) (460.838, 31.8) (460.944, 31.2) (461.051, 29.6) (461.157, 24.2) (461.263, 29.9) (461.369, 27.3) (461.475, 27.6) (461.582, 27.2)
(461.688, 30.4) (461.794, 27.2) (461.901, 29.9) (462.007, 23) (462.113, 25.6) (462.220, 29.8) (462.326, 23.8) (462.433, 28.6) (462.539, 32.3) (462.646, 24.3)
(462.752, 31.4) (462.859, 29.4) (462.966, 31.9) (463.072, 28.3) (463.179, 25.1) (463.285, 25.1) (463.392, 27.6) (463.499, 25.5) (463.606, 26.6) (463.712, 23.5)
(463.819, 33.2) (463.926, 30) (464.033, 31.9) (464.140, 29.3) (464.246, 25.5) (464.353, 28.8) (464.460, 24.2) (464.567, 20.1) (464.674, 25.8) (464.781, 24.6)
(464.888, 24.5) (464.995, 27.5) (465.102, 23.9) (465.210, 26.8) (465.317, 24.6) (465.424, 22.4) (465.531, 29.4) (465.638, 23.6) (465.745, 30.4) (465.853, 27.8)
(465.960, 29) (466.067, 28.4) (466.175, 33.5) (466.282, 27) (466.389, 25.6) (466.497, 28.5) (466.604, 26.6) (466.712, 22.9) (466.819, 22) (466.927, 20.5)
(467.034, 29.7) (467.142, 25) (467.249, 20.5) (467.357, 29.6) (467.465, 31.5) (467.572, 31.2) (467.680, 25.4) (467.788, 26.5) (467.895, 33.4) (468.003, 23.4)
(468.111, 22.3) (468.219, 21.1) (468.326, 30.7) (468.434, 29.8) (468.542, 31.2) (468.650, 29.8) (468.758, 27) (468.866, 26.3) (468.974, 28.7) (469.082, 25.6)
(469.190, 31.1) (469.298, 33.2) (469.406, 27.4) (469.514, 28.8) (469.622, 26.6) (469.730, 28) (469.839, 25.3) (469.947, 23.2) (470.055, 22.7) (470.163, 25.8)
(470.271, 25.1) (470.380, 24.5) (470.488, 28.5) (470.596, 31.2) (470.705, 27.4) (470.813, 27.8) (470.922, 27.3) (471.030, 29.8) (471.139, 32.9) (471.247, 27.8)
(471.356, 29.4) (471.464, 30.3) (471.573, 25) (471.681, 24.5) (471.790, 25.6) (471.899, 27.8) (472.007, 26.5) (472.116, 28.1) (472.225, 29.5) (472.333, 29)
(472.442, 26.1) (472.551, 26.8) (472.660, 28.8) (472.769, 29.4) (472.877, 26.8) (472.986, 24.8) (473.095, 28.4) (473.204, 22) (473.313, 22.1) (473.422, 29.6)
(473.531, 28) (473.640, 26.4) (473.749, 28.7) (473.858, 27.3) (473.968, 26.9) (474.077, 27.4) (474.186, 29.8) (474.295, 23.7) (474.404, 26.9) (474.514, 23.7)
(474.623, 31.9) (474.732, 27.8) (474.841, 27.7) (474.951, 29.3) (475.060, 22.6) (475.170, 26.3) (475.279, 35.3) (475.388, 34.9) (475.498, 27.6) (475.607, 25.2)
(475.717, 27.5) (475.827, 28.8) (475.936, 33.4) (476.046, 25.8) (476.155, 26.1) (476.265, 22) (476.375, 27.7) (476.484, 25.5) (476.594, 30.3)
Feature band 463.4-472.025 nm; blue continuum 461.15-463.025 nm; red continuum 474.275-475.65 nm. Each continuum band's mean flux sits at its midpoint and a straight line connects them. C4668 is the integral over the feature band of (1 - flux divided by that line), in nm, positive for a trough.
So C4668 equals 0.30 nm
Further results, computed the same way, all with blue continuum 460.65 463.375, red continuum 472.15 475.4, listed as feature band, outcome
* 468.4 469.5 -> -0.047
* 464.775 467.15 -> 0.140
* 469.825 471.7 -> 0.031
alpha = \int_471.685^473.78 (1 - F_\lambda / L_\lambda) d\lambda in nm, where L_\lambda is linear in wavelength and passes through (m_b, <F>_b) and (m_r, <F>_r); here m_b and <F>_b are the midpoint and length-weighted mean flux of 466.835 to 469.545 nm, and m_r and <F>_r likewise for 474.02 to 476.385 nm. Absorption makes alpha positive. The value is 0.053 nm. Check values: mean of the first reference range 27.5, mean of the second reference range 27.8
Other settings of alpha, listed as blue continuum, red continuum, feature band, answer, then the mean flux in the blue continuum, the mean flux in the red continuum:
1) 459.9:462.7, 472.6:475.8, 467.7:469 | 0.018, 28.2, 27.5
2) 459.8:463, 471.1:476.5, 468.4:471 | 0.021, 28.5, 27.5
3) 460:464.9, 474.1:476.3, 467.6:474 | 0.113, 27.8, 27.9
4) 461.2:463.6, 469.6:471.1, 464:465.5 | 0.096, 27.7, 26.7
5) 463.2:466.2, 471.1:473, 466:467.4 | 0.049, 26.8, 27.8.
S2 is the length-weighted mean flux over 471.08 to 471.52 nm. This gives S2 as 30.1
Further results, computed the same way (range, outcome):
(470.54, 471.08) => 28.7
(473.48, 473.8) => 27.7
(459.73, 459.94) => 27.9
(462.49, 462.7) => 28.2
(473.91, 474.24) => 28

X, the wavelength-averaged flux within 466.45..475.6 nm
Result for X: 27.3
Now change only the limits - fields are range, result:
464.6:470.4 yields 26.8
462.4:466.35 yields 27.3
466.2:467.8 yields 26.3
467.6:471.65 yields 27.6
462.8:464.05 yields 28.1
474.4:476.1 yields 28.5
